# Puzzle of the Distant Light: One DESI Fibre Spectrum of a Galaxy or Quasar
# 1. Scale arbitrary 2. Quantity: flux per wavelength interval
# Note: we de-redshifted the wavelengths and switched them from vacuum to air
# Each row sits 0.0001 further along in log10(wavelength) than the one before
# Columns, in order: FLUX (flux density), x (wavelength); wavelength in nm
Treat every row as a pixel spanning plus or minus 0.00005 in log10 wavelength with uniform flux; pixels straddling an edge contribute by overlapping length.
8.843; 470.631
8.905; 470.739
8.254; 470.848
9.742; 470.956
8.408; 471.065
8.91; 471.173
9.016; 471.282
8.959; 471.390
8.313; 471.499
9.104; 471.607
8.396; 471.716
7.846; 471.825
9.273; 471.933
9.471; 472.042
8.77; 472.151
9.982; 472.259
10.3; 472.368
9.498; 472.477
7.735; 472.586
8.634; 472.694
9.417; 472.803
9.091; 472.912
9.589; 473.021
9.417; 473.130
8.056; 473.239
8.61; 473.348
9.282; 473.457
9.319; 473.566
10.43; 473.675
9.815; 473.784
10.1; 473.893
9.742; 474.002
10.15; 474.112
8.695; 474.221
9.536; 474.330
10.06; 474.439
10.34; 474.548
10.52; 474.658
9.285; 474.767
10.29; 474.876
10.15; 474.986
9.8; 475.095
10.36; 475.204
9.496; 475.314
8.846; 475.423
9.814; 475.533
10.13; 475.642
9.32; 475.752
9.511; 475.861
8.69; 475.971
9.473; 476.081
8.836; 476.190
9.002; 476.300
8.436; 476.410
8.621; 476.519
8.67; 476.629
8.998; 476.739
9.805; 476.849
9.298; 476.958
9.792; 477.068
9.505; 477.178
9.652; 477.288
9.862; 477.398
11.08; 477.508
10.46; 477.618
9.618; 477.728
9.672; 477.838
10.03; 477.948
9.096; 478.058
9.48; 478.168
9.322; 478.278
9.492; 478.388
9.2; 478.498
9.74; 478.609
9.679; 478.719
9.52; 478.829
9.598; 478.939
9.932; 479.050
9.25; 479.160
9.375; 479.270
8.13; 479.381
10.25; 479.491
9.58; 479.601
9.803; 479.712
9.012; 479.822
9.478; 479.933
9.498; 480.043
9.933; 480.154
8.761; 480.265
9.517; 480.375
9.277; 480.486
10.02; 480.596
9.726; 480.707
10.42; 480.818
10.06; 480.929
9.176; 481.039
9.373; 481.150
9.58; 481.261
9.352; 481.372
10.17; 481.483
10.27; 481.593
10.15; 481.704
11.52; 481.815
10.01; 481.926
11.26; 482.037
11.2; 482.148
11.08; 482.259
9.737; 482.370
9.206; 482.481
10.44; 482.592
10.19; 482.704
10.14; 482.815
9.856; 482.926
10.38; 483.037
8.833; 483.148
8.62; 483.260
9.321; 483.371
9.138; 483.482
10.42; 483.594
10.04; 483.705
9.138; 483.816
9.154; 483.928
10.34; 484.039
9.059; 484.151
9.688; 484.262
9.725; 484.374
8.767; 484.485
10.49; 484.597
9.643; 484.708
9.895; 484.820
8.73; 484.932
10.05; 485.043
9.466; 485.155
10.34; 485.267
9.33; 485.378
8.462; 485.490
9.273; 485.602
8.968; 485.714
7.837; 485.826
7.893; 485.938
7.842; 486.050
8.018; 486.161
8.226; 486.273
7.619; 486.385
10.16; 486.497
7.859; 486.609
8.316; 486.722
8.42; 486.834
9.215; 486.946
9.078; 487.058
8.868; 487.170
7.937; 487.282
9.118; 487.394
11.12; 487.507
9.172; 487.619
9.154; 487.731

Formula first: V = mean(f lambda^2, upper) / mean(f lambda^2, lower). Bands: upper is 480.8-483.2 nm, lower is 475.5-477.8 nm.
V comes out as 1.09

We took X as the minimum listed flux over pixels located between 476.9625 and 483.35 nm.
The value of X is 8.13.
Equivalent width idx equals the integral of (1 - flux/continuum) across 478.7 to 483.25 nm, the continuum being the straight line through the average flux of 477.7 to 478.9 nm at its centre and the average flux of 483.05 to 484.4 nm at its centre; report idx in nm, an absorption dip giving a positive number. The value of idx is -0.15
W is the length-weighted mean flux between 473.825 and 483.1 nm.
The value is 9.71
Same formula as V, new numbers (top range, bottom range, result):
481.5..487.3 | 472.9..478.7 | 1.02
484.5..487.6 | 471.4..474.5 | 1.03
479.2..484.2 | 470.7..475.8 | 1.08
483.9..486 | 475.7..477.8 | 1.03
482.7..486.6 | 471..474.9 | 1.05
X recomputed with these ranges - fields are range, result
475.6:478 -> 8.436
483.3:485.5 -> 8.462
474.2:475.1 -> 8.695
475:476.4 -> 8.69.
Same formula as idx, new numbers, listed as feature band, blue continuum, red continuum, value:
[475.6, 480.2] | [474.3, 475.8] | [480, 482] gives 0.18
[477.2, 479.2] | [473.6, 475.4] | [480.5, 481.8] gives 0.04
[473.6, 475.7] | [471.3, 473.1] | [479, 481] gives -0.15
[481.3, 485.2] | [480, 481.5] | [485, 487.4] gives -0.28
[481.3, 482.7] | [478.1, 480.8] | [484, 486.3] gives -0.15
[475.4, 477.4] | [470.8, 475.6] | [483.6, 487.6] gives 0.00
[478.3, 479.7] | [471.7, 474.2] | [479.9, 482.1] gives 0.04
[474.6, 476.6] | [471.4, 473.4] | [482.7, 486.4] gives -0.09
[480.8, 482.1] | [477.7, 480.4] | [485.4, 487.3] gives -0.14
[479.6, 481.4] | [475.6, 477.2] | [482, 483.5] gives 0.02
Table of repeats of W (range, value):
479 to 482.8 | 9.85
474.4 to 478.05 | 9.61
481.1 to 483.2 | 10.2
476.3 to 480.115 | 9.49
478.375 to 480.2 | 9.49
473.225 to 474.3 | 9.47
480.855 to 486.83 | 9.5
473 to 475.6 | 9.66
